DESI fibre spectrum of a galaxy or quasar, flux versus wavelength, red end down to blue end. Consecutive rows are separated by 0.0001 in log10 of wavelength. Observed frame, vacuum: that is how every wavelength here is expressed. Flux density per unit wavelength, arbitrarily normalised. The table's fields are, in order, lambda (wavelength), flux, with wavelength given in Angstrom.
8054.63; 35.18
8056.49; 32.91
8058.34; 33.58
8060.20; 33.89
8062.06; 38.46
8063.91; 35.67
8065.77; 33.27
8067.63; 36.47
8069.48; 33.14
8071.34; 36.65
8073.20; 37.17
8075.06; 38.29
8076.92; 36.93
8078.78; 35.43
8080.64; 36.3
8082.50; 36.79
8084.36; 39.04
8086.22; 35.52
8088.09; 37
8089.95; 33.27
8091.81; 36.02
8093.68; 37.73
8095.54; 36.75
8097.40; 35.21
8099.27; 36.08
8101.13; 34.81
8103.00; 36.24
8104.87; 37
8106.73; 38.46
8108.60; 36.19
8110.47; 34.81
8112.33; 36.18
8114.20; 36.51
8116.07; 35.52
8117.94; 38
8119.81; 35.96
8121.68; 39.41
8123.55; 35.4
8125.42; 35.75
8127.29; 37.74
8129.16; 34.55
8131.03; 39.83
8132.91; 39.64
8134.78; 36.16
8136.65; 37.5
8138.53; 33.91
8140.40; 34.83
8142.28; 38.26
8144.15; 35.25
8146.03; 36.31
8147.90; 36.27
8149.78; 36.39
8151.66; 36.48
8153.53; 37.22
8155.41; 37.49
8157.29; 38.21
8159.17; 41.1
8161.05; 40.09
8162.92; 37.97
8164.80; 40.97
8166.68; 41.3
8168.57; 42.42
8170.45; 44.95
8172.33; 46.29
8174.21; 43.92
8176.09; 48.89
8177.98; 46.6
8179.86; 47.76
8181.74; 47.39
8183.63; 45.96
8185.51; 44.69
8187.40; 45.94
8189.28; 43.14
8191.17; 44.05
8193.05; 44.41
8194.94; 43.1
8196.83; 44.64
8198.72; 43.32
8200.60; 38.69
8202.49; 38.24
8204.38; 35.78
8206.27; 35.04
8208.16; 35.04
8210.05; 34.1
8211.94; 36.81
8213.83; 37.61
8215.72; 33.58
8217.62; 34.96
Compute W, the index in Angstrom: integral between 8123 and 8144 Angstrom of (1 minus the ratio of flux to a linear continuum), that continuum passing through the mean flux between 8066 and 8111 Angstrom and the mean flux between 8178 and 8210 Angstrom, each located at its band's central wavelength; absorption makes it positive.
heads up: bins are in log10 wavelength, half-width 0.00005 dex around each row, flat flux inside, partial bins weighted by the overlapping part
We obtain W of 1.2 Angstrom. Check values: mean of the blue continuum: 36.3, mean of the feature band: 36.7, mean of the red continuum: 42.2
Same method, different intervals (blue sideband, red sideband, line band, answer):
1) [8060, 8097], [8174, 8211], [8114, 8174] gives 2.6 Angstrom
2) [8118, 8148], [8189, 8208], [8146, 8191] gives -3.7 Angstrom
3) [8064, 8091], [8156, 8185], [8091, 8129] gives 2.2 Angstrom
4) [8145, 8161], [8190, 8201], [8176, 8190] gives -1.6 Angstrom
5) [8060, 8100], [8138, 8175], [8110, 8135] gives 0.6 Angstrom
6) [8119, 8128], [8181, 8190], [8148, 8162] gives 1.1 Angstrom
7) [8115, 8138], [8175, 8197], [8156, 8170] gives 0.6 Angstrom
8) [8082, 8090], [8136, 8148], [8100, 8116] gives 0.1 Angstrom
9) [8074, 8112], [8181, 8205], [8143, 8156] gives 1.2 Angstrom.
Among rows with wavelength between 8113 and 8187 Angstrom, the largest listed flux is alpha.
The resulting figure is 48.89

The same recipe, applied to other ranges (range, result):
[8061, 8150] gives 39.83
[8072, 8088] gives 39.04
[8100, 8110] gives 38.46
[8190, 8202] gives 44.64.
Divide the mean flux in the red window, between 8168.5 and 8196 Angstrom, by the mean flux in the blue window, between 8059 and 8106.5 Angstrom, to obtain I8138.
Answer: 1.26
